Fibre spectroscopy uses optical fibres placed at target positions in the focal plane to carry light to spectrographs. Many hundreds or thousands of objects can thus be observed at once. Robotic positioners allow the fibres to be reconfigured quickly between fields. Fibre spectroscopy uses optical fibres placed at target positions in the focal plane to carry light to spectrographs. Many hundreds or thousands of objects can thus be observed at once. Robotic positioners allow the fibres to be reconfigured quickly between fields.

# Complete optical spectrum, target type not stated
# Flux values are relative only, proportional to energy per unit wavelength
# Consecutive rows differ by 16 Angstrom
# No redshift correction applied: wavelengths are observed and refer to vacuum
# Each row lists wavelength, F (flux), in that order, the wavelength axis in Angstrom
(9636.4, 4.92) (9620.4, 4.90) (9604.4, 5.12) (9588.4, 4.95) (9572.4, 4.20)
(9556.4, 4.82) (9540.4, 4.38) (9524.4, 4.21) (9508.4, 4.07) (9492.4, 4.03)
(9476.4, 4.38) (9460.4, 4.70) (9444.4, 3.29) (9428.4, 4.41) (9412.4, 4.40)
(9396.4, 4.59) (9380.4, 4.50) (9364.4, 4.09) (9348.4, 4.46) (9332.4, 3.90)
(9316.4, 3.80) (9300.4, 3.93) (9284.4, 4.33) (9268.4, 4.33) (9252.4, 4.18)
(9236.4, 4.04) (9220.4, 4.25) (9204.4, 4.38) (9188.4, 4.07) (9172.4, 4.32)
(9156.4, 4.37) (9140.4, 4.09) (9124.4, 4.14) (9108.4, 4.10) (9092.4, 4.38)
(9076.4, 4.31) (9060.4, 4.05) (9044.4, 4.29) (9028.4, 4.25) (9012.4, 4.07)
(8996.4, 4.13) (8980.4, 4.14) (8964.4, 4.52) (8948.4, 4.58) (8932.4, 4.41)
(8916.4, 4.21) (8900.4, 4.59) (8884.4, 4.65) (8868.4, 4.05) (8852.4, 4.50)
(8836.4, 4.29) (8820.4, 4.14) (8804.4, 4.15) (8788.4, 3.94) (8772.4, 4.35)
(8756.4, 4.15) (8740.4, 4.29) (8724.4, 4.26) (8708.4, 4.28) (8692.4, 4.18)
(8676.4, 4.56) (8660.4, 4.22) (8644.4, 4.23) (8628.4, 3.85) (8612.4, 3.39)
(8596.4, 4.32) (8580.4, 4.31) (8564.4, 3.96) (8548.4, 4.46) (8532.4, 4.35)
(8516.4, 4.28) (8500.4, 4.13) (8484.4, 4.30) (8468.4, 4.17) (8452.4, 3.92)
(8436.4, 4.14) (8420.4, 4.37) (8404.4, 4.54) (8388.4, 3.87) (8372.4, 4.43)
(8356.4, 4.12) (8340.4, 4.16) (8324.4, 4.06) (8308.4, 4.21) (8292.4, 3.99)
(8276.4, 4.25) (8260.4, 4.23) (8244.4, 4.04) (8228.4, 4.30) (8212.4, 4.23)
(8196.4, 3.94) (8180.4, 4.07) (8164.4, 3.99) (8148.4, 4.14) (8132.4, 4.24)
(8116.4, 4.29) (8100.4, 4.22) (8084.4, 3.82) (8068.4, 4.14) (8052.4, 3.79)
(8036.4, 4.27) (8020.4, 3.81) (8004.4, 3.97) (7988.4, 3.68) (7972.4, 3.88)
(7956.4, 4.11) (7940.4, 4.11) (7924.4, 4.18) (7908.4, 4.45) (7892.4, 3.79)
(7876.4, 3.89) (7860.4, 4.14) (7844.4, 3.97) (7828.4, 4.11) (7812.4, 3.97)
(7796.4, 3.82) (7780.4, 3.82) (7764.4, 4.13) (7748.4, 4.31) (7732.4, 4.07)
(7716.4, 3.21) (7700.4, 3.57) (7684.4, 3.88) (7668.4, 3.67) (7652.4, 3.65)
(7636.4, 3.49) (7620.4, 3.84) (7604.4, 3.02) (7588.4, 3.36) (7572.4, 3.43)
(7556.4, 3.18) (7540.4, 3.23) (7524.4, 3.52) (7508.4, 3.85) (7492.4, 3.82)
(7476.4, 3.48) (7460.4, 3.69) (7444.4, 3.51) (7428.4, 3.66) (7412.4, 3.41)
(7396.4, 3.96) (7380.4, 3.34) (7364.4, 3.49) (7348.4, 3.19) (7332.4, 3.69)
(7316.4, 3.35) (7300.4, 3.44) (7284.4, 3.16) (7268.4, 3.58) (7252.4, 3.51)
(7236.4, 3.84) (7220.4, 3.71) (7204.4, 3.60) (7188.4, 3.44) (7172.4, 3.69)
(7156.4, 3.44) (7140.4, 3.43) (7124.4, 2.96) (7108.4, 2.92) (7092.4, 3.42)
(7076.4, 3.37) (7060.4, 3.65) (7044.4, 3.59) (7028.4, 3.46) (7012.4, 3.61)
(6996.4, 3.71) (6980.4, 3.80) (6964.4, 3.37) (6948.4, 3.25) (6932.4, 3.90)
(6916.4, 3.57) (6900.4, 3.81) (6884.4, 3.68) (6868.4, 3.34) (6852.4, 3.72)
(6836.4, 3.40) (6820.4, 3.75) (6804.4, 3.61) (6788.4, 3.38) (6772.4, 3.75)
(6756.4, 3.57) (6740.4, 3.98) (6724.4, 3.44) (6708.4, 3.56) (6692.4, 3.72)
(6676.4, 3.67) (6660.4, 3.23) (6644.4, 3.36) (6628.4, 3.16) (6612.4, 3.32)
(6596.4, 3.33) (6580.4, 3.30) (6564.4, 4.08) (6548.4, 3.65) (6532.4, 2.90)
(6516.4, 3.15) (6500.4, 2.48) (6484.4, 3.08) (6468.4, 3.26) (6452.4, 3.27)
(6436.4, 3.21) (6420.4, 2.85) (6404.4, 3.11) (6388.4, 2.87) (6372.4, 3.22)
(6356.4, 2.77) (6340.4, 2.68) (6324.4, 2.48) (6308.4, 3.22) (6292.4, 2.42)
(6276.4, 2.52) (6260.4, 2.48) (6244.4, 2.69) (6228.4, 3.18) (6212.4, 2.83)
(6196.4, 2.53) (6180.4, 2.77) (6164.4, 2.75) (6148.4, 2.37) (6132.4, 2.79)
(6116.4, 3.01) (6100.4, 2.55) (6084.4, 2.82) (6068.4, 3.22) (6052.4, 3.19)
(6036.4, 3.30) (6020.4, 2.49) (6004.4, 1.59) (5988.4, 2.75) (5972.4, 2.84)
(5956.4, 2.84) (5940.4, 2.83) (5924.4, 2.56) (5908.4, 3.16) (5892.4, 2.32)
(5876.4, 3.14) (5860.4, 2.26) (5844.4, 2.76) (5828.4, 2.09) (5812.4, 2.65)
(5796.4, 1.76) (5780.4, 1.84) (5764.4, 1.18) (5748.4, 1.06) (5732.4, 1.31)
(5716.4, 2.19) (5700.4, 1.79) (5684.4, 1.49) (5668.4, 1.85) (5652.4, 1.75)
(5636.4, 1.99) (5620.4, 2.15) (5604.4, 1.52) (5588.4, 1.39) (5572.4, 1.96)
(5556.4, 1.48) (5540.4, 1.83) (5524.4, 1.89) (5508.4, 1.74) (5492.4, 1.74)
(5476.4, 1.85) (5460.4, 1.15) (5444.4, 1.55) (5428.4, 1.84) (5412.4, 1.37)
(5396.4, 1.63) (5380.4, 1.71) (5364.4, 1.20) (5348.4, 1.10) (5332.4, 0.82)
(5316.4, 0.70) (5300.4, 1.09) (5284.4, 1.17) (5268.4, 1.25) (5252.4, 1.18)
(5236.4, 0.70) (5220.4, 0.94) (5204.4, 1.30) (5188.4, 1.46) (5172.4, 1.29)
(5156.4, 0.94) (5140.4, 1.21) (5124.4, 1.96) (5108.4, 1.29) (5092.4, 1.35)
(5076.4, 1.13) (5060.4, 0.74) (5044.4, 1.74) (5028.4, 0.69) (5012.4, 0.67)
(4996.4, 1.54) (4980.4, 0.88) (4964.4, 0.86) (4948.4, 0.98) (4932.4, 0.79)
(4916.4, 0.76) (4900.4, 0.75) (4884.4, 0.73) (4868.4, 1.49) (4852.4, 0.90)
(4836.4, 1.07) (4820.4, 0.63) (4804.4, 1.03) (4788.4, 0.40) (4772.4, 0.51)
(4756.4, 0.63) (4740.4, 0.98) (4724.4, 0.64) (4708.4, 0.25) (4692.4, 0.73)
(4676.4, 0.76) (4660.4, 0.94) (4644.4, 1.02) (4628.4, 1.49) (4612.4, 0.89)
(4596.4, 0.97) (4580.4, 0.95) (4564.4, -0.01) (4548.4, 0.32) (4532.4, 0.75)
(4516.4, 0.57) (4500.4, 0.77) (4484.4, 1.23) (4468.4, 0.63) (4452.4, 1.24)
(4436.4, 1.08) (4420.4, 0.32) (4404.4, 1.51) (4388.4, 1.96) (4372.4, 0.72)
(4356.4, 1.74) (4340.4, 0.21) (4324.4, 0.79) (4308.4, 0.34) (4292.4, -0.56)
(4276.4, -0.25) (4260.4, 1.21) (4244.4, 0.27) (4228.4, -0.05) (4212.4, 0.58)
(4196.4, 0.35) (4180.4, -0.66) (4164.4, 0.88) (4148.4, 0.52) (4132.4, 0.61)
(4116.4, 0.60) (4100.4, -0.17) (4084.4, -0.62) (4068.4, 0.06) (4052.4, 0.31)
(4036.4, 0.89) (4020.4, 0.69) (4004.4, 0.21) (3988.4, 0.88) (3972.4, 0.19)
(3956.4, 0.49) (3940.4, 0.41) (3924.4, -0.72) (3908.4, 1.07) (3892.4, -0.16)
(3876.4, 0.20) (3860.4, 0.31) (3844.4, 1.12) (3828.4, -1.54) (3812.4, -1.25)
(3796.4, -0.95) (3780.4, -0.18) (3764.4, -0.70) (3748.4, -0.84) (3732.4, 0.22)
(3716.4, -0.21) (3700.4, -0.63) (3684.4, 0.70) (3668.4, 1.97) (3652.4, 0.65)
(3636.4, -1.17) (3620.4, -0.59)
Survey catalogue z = 0.462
